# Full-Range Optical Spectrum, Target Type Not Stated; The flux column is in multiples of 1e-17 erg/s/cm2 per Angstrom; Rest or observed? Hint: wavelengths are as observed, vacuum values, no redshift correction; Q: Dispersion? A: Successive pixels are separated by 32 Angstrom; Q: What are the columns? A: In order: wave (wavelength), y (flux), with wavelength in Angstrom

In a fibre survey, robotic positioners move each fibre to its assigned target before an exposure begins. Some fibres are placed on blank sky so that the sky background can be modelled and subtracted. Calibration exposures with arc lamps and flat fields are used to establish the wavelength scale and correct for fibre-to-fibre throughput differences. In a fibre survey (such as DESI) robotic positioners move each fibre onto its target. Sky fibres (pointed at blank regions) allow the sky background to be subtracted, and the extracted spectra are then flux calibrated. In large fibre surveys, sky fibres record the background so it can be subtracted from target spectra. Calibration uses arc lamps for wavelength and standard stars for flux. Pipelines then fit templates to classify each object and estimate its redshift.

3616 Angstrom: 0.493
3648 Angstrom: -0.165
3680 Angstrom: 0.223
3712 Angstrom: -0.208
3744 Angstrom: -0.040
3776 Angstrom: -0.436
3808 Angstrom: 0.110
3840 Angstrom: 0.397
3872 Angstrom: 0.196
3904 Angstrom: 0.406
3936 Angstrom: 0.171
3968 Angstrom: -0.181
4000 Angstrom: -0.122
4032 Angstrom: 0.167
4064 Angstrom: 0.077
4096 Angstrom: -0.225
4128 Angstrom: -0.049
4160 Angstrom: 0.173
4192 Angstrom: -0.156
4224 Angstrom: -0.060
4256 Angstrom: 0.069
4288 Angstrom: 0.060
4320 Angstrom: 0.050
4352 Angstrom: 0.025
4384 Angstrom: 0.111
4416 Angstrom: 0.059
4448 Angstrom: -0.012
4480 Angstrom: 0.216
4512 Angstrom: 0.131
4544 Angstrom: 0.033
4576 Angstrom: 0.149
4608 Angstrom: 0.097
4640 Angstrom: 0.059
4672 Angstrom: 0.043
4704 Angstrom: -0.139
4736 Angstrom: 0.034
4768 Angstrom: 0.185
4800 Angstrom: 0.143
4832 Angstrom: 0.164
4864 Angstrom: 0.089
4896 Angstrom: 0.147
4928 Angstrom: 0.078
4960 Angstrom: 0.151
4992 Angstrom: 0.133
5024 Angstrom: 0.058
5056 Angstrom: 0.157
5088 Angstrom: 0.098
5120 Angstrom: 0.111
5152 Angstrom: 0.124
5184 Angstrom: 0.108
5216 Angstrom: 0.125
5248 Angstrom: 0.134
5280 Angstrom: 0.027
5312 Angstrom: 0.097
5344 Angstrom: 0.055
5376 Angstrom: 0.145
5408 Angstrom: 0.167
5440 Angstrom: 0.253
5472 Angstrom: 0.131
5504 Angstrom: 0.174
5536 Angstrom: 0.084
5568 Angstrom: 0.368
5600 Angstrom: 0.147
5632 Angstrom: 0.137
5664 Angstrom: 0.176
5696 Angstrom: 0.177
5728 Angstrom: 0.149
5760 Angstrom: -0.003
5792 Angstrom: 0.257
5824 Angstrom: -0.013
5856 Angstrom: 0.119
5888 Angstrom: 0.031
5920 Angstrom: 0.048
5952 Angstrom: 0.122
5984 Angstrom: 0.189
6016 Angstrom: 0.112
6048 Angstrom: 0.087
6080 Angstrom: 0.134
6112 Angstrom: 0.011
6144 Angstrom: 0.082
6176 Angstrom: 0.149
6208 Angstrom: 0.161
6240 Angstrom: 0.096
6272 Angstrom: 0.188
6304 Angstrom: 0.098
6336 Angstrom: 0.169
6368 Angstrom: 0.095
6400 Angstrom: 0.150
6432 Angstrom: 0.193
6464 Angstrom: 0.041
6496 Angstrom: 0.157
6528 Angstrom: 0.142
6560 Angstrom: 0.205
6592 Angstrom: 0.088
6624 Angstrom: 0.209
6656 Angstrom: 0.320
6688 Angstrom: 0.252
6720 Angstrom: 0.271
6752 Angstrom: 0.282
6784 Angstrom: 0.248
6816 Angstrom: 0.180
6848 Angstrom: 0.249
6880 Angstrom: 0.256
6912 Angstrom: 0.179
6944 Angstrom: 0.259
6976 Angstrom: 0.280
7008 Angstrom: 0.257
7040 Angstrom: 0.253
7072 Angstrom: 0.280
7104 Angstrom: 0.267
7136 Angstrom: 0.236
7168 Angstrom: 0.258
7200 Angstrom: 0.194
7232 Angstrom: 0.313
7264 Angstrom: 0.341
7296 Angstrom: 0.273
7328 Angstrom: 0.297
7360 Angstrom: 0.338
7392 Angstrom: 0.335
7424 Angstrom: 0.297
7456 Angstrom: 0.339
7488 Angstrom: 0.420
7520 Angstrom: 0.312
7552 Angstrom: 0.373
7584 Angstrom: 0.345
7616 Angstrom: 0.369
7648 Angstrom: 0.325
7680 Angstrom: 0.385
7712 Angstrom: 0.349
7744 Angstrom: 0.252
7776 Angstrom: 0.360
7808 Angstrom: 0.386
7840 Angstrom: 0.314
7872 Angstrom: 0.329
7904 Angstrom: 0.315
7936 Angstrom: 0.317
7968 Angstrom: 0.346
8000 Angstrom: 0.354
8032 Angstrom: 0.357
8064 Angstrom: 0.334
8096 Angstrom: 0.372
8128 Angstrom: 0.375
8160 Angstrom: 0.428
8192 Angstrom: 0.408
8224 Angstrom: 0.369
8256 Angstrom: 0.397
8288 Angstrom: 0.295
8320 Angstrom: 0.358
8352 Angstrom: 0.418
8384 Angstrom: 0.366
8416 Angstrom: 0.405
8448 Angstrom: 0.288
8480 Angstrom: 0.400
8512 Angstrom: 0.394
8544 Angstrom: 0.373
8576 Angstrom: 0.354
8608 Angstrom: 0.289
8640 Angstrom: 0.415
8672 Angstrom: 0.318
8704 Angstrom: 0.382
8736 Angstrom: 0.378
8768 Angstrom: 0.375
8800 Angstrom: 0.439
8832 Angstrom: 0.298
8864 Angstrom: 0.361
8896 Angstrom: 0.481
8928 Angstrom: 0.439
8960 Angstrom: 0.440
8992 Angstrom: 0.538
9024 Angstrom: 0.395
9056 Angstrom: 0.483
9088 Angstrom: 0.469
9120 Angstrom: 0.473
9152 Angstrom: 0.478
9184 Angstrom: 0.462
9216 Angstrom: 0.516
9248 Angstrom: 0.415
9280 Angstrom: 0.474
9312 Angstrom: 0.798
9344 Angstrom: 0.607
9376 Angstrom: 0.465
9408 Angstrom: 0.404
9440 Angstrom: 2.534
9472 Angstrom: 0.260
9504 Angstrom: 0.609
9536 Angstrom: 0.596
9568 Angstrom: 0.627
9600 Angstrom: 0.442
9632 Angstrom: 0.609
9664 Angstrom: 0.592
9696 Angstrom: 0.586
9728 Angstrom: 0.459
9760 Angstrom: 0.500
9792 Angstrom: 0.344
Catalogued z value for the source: 0.66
